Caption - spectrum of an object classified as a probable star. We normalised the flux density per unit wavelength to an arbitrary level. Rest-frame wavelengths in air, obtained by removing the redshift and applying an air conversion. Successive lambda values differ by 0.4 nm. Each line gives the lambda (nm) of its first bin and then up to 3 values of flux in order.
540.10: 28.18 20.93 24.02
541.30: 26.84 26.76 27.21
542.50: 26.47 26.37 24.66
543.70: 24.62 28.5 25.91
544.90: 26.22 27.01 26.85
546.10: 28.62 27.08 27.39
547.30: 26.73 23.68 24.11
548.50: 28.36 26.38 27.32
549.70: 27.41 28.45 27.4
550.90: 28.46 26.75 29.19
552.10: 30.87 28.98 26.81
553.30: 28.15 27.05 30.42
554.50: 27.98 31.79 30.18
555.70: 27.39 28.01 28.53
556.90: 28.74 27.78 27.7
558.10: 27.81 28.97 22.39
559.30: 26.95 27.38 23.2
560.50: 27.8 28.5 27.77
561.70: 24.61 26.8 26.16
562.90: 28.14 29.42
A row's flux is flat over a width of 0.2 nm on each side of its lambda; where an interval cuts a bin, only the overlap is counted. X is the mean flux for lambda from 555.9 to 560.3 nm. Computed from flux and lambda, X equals 27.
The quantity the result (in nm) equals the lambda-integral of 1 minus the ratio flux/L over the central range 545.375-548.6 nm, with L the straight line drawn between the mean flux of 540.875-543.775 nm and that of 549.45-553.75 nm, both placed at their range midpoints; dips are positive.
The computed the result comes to 0.064 nm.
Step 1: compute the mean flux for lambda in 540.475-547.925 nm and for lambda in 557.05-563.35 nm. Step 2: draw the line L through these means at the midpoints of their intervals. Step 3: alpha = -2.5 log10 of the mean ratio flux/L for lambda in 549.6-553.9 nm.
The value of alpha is -0.06 mag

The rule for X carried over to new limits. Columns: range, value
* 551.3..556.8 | 28.8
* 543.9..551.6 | 27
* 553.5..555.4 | 29.4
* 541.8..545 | 26.3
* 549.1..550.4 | 27.7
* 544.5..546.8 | 27.1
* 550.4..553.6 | 28.3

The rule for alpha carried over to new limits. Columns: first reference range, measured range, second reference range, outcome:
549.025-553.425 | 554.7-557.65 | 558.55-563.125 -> -0.062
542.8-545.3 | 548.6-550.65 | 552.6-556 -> 0.003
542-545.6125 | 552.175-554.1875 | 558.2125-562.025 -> -0.077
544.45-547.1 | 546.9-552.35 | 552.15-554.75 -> 0.017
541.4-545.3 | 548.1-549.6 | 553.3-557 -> 0.024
